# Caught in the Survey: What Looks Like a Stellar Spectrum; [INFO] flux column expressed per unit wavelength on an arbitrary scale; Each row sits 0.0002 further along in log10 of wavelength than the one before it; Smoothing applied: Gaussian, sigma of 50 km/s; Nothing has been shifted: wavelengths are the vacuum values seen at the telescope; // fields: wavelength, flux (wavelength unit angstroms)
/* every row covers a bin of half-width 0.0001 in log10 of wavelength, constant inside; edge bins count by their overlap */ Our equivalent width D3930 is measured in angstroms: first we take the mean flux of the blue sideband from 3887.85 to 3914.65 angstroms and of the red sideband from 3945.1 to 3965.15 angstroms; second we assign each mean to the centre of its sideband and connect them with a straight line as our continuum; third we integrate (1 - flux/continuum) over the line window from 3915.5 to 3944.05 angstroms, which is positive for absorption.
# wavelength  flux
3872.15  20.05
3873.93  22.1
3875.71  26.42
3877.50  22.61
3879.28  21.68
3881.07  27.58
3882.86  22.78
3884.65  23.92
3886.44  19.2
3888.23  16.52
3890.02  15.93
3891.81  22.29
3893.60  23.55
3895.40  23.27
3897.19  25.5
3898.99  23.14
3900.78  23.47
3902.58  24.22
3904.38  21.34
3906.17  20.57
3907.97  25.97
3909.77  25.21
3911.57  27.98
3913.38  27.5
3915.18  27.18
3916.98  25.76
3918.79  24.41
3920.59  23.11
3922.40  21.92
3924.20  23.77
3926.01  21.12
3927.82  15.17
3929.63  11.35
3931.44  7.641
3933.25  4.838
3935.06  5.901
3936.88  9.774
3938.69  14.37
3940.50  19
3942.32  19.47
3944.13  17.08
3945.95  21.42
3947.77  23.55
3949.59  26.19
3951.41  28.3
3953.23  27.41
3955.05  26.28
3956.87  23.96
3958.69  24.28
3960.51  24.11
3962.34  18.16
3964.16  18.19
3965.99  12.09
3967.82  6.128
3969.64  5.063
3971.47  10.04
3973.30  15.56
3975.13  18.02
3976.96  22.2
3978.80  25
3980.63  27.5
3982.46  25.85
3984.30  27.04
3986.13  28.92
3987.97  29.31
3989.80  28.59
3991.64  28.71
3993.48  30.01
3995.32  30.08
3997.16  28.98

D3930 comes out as 8.2 angstroms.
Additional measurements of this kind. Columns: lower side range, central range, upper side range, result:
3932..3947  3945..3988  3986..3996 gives -0.1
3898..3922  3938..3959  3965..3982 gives -3.7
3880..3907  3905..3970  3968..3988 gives 5.0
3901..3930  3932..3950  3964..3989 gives 4.8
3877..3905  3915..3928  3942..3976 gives -1.3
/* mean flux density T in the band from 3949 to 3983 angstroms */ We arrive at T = 20.1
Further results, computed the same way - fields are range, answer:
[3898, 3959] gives 20.9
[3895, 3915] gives 24.5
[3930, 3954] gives 17.1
